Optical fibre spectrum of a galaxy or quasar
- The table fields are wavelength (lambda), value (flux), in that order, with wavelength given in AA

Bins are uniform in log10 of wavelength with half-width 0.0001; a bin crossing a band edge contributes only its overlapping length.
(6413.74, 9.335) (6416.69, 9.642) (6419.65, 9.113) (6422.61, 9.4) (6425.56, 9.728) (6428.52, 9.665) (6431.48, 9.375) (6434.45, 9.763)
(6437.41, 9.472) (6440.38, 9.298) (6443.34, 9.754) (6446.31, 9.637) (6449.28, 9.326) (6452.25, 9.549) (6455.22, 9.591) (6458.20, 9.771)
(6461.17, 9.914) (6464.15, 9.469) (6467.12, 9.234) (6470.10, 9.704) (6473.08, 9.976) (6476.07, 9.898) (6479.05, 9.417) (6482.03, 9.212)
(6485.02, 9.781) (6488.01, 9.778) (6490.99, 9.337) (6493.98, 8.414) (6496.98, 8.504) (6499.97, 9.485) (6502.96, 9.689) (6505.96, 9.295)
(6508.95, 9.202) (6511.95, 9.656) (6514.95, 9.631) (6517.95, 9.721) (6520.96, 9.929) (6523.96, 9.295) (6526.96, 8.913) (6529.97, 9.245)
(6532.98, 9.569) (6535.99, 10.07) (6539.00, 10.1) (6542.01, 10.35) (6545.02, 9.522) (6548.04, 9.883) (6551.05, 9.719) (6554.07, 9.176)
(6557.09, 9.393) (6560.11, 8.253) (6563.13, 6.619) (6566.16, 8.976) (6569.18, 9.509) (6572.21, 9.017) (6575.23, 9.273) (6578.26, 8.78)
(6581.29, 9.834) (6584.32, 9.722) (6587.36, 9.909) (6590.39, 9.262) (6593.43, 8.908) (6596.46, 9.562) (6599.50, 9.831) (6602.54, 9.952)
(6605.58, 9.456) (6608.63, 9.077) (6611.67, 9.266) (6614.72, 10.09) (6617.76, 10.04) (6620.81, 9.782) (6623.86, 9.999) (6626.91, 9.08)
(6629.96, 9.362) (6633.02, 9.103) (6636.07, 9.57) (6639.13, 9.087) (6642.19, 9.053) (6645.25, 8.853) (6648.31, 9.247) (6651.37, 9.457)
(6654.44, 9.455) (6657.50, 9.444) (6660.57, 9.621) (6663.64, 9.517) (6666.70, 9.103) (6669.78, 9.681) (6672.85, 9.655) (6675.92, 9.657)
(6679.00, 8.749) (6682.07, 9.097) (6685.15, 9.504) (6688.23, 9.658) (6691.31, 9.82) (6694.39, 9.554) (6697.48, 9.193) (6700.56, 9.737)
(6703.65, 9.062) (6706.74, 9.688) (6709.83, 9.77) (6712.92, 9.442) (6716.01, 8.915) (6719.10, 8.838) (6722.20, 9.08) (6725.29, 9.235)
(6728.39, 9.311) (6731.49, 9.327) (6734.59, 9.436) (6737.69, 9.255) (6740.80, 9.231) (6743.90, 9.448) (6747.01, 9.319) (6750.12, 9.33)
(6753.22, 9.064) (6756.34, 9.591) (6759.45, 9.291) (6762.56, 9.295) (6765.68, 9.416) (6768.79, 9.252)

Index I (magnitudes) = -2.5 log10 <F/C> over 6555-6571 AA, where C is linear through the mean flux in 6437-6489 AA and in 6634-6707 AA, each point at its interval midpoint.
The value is 0.11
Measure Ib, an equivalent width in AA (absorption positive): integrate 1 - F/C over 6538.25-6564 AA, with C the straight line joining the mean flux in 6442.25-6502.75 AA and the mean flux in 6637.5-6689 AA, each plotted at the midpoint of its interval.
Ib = 0.5 AA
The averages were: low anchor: 9.49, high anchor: 9.34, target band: 9.26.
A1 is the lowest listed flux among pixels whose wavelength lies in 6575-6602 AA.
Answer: 8.78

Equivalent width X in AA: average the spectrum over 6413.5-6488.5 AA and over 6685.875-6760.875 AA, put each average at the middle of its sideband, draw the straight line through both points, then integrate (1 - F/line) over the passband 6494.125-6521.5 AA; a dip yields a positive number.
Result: 0.4 AA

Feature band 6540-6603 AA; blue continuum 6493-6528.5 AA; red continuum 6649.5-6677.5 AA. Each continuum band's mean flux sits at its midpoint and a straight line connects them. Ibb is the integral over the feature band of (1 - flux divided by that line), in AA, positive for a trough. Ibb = 0.6 AA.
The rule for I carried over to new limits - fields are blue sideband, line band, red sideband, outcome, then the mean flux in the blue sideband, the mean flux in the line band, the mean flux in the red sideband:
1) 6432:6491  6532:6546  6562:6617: -0.06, 9.6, 9.95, 9.31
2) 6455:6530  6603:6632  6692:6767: -0.02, 9.47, 9.58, 9.33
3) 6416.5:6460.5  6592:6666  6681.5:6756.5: 0.00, 9.54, 9.45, 9.35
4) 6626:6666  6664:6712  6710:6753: -0.02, 9.3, 9.46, 9.26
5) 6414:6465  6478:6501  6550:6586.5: 0.01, 9.55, 9.23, 9.03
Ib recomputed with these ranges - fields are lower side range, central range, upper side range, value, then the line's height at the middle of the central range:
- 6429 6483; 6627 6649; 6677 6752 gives 0.5 AA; 9.41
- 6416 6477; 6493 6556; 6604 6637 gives 0.4 AA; 9.56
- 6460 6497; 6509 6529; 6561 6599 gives -0.4 AA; 9.33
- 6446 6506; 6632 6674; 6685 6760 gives 0.2 AA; 9.39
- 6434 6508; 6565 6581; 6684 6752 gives 0.5 AA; 9.44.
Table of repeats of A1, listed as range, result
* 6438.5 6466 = 9.298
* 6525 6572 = 6.619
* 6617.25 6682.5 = 8.749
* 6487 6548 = 8.414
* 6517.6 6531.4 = 8.913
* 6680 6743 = 8.838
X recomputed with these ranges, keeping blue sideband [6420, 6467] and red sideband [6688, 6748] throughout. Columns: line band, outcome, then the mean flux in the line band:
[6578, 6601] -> -0.1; 9.51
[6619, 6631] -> -0.2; 9.58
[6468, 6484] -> -0.2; 9.63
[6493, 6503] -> 0.6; 8.96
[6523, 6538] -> 0.1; 9.45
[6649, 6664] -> -0.1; 9.48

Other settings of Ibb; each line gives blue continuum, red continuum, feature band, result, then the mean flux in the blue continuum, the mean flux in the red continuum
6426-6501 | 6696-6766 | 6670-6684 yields 0.03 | 9.5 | 9.31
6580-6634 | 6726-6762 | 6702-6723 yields 0.26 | 9.57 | 9.32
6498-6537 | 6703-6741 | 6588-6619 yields -0.47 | 9.5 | 9.28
